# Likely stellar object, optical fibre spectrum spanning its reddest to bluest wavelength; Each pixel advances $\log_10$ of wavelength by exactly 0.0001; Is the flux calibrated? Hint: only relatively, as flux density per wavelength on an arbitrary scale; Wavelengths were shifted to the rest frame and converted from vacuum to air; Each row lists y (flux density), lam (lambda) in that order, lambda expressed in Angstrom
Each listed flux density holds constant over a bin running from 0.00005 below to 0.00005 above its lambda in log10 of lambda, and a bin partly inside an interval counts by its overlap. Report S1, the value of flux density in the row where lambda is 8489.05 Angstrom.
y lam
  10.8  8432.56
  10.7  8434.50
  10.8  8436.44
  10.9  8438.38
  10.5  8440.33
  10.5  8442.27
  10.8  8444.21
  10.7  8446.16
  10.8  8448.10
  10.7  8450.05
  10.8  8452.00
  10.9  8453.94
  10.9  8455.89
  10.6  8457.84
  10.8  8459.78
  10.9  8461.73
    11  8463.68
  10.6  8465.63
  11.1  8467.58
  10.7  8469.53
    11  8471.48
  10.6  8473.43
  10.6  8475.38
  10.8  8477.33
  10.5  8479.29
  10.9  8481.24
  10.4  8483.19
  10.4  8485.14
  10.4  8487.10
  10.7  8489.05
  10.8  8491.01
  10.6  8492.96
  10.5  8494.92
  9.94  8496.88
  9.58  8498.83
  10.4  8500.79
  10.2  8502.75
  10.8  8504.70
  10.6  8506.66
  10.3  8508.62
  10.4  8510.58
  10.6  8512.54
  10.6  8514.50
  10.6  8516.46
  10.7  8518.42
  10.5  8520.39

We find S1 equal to 10.7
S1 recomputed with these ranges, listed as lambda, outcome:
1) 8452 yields 10.8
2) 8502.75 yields 10.2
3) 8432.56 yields 10.8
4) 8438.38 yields 10.9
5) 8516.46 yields 10.6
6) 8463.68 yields 11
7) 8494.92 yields 10.5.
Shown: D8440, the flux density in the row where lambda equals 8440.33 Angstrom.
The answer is 10.5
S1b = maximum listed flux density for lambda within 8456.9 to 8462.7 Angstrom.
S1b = 10.9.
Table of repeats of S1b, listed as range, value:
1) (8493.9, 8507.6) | 10.8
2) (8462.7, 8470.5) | 11.1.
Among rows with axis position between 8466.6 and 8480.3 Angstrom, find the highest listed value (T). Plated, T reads 11.1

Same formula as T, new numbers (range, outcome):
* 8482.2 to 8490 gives 10.7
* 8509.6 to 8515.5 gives 10.6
